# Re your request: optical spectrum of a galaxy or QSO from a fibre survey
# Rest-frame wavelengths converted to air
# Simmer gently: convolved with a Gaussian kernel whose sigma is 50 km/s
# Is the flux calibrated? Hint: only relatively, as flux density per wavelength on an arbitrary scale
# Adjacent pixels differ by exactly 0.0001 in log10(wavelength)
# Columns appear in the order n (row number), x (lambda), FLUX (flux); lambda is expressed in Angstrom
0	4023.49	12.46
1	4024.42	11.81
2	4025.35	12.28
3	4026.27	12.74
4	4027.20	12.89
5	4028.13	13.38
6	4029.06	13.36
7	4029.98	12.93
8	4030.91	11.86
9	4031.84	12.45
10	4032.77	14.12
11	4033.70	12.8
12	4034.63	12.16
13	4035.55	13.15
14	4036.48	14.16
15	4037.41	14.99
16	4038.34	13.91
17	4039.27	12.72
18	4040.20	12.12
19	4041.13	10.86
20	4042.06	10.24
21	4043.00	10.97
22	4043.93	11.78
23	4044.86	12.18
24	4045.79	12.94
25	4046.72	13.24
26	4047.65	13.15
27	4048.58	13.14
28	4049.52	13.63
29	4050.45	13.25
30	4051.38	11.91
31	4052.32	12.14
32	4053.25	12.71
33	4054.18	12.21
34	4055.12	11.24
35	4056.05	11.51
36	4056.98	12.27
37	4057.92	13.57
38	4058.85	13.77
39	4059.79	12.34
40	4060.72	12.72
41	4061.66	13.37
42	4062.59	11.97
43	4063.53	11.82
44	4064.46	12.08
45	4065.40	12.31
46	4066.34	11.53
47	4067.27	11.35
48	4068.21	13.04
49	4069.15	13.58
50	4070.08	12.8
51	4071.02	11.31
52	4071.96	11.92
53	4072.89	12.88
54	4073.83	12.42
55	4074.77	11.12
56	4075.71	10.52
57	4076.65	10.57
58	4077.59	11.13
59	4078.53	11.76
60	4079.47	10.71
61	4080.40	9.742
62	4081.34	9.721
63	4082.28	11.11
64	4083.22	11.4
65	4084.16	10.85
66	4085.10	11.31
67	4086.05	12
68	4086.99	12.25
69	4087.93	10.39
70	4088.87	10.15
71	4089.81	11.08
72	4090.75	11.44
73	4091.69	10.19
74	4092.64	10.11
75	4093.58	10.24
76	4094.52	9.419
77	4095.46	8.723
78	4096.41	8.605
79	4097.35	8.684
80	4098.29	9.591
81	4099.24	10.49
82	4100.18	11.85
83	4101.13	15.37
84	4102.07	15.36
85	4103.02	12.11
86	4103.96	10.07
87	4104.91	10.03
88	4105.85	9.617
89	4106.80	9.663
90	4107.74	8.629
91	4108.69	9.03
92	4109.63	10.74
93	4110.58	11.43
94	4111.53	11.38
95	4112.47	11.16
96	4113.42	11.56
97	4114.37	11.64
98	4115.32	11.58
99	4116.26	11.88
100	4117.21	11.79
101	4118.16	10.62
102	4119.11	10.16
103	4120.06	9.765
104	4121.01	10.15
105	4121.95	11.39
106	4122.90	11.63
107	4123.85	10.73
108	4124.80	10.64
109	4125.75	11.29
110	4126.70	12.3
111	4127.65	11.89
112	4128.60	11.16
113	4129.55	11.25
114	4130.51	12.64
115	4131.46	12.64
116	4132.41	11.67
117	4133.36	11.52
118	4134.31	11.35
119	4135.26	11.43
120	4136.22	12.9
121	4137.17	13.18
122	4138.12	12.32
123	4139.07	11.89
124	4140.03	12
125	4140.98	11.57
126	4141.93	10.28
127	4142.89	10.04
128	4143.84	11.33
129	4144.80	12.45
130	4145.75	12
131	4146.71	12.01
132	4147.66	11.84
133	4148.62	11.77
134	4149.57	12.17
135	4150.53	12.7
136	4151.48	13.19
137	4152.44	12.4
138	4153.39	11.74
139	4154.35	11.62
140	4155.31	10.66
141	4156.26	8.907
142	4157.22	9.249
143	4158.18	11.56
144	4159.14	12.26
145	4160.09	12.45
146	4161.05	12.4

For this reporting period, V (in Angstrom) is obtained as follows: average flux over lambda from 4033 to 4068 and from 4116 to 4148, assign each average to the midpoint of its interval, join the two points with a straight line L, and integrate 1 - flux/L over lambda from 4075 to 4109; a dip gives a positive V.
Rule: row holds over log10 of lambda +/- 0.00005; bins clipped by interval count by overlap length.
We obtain 3.8 Angstrom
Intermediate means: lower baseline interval 12.5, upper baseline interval 11.5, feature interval 10.7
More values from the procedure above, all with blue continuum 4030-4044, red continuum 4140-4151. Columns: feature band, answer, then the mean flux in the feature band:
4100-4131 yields 1.8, 11.2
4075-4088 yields 1.3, 11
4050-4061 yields 0.0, 12.5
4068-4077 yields 0.2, 12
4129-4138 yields -0.2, 12.1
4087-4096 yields 1.4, 10.3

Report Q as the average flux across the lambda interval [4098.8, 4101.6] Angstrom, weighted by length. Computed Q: 12.6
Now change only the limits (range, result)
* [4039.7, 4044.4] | 11.2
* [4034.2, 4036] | 12.7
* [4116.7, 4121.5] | 10.5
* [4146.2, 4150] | 11.9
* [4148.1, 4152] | 12.4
